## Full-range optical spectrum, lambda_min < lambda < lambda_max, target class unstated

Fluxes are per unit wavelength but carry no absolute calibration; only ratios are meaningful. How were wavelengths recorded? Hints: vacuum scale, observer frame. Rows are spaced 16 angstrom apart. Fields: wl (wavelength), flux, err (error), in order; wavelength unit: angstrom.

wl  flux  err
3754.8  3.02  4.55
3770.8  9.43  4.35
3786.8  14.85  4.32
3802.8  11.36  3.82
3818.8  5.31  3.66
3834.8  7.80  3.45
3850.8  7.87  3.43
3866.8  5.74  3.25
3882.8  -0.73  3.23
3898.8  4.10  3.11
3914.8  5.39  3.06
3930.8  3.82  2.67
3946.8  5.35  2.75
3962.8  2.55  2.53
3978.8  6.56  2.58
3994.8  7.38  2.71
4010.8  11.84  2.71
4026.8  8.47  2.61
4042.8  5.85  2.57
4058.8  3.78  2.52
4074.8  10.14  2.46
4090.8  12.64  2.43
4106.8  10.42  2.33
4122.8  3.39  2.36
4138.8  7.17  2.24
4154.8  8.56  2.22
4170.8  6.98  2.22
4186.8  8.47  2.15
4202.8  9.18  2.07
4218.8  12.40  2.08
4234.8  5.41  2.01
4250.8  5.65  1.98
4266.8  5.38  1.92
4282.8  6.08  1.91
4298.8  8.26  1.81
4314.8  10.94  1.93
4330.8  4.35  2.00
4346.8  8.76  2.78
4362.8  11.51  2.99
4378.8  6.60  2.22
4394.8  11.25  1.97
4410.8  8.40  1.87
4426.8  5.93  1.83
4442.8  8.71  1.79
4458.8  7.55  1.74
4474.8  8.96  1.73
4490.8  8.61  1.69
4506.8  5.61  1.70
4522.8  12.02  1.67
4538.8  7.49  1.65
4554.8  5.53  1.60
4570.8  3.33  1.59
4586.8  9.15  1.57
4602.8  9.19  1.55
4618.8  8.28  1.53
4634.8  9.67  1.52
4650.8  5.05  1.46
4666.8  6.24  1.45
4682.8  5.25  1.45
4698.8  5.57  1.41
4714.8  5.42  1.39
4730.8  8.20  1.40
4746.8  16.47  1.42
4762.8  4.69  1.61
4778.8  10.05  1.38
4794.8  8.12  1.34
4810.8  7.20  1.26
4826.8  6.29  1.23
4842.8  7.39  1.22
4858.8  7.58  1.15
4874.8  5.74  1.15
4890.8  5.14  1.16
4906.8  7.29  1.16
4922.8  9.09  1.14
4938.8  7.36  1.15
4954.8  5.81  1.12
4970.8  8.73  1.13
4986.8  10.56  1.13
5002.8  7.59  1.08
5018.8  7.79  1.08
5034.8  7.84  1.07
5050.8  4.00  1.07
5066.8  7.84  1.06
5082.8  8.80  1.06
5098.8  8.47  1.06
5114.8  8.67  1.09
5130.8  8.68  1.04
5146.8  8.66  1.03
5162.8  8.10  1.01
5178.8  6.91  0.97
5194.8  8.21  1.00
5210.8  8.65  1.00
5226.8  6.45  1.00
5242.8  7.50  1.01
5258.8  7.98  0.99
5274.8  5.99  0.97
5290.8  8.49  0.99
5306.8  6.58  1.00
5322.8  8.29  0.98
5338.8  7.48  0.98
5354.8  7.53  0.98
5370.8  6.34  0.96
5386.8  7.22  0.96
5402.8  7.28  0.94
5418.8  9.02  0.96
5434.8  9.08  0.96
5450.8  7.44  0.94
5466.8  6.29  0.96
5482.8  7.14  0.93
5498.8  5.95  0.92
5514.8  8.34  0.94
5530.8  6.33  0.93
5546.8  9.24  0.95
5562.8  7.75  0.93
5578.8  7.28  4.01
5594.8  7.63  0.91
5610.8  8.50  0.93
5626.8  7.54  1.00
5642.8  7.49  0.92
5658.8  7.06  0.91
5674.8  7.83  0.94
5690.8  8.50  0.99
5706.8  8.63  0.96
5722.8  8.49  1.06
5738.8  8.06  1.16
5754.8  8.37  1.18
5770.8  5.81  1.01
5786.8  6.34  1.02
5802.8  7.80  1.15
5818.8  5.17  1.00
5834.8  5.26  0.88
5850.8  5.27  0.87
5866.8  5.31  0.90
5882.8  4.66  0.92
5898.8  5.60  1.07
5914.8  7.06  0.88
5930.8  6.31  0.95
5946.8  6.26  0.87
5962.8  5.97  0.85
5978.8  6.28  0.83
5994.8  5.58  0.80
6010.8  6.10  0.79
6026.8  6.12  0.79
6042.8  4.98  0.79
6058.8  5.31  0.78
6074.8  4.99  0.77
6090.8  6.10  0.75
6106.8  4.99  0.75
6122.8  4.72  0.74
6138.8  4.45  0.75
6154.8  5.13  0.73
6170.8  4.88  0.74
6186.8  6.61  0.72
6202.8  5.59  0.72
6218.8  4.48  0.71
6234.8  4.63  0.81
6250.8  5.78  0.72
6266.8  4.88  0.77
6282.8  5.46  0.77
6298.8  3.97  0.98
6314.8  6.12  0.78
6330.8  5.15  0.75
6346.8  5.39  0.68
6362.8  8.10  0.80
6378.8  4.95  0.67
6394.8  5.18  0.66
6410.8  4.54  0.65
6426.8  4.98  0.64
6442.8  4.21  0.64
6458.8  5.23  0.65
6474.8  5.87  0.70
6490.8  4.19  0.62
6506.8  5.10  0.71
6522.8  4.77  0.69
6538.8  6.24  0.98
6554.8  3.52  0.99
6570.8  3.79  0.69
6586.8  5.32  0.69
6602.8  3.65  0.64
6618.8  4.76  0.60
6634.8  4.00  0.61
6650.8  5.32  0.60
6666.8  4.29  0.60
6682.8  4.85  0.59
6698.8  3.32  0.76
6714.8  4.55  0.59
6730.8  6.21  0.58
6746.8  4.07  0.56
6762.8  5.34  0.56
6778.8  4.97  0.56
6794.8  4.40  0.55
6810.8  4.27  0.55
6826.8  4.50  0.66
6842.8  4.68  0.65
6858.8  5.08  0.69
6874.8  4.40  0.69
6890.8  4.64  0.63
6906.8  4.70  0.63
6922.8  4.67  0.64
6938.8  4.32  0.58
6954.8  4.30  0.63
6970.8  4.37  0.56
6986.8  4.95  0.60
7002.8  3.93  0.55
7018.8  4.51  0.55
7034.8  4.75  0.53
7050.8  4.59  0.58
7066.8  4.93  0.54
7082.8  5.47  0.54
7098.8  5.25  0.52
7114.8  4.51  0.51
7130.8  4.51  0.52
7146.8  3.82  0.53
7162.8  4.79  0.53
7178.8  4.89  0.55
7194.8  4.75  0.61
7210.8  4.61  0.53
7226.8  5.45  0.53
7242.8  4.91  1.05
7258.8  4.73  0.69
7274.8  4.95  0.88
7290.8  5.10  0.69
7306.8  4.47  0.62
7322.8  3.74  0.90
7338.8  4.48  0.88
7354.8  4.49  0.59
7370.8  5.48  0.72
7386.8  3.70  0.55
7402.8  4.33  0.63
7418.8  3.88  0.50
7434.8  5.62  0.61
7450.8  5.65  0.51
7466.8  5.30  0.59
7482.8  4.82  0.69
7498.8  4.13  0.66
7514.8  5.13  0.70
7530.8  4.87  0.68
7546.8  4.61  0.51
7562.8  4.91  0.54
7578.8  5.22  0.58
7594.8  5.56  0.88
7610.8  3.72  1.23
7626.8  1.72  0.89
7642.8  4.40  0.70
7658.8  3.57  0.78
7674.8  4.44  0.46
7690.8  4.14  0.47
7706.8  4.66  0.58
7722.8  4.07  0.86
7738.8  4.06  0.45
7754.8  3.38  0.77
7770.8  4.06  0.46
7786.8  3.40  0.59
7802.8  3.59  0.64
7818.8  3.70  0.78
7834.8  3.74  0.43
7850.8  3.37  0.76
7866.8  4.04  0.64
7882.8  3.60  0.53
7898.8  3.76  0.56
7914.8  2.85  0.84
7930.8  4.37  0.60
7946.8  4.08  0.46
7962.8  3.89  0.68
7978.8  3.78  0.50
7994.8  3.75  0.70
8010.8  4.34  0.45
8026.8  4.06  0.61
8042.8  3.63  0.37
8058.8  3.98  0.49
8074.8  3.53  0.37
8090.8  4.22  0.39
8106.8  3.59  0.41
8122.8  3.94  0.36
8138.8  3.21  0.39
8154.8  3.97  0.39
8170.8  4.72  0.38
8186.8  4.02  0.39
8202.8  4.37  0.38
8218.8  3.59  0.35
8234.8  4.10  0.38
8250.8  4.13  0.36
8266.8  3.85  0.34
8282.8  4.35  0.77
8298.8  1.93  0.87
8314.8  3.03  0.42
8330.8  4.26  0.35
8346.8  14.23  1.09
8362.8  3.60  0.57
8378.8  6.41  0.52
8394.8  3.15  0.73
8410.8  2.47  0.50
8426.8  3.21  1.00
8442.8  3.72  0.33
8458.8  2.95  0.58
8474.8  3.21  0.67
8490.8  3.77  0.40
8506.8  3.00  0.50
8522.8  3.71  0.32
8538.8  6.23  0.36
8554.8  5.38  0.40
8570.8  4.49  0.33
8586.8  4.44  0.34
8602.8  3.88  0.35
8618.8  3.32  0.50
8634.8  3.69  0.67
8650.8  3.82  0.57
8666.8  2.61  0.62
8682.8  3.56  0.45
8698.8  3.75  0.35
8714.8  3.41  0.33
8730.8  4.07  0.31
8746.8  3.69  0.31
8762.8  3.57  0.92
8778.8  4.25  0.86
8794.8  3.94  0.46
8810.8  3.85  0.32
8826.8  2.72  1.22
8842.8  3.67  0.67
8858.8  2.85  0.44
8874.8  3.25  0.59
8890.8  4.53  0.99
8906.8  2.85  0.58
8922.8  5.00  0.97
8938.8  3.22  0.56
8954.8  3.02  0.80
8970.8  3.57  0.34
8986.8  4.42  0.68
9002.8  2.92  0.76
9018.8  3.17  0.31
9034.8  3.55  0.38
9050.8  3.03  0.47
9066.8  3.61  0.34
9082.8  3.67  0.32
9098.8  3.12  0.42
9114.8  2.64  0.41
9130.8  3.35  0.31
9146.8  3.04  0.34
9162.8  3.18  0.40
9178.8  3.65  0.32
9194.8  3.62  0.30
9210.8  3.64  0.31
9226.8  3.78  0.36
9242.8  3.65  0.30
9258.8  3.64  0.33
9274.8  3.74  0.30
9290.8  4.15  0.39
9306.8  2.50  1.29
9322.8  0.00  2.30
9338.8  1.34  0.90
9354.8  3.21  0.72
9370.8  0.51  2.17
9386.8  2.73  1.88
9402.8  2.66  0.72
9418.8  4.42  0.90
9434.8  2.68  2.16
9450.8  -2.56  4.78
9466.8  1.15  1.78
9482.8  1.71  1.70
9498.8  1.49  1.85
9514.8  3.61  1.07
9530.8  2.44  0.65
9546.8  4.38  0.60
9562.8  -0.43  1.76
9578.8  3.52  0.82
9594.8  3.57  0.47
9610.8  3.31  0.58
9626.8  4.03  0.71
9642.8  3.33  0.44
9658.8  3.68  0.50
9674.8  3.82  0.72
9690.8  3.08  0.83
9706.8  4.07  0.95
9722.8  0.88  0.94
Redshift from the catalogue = 0.27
